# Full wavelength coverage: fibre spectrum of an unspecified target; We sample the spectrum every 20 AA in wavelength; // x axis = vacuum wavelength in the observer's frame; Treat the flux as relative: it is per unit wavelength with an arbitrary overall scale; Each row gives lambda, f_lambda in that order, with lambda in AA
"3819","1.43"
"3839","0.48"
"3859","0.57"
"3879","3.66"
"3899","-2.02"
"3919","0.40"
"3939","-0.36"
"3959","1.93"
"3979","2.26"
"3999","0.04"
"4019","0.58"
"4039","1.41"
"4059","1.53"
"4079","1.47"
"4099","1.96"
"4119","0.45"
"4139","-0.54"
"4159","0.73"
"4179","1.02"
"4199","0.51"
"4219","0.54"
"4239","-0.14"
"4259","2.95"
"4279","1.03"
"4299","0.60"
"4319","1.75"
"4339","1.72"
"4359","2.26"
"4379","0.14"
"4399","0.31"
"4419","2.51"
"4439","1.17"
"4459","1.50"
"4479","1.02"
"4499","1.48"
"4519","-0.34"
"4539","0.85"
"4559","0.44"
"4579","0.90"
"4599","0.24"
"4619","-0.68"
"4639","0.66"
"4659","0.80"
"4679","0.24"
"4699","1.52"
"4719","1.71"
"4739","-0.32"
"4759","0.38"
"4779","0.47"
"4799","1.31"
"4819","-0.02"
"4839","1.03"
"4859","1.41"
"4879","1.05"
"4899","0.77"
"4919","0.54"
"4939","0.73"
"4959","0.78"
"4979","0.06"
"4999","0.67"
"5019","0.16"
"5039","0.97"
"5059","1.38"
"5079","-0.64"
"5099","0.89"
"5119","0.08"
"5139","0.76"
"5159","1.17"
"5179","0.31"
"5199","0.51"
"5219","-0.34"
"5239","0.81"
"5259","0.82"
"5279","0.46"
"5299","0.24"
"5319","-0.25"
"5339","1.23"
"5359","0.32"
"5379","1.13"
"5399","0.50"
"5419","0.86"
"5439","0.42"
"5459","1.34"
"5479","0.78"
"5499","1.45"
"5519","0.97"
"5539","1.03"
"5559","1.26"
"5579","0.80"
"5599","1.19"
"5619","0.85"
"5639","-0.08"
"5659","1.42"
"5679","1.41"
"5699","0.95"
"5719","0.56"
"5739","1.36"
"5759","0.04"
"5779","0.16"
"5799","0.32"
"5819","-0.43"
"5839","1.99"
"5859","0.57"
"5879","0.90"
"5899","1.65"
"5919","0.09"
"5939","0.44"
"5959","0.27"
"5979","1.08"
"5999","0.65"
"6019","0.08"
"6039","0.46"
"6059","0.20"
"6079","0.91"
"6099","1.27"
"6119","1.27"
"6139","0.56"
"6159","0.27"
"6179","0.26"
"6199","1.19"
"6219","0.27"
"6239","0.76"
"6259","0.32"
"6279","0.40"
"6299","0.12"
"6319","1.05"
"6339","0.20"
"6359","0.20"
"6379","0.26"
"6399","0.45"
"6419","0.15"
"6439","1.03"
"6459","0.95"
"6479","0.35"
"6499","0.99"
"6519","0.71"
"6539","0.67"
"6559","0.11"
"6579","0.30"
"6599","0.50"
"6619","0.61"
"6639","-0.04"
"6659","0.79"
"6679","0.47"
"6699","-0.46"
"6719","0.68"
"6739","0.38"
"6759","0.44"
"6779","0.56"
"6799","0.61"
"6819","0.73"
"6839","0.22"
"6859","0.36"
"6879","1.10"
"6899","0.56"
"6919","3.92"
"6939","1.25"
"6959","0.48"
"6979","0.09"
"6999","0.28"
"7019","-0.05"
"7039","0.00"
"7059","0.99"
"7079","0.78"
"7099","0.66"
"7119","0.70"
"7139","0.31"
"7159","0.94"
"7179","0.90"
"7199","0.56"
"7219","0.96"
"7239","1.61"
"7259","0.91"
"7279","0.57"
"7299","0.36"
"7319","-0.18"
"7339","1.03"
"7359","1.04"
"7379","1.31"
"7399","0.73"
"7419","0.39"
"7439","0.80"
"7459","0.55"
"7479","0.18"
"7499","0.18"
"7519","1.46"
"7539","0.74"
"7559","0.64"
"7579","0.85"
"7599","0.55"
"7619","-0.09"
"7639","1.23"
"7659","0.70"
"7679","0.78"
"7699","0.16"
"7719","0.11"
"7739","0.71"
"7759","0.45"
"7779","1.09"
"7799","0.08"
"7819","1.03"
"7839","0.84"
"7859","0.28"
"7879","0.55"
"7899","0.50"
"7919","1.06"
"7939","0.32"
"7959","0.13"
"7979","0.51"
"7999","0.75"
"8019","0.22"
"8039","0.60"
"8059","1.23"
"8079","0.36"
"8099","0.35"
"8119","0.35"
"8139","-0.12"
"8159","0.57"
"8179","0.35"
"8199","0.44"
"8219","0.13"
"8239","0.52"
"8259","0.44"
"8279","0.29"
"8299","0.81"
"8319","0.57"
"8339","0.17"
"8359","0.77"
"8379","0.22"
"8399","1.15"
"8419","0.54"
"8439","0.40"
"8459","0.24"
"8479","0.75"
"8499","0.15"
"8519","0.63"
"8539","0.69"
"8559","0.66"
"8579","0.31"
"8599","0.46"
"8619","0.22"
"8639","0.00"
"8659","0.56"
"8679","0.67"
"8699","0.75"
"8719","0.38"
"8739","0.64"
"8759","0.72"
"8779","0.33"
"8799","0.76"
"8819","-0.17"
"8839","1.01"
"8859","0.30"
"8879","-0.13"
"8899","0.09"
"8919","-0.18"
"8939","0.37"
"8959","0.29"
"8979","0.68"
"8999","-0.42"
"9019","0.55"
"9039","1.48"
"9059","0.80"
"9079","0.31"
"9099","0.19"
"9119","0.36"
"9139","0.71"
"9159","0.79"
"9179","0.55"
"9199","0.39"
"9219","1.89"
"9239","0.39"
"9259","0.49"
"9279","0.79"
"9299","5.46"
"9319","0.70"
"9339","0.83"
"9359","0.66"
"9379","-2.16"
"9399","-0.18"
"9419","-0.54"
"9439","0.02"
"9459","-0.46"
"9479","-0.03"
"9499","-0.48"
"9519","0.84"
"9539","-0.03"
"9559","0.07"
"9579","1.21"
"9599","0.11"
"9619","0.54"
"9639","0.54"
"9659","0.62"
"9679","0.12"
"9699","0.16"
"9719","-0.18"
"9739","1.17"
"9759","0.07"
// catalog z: 0.86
